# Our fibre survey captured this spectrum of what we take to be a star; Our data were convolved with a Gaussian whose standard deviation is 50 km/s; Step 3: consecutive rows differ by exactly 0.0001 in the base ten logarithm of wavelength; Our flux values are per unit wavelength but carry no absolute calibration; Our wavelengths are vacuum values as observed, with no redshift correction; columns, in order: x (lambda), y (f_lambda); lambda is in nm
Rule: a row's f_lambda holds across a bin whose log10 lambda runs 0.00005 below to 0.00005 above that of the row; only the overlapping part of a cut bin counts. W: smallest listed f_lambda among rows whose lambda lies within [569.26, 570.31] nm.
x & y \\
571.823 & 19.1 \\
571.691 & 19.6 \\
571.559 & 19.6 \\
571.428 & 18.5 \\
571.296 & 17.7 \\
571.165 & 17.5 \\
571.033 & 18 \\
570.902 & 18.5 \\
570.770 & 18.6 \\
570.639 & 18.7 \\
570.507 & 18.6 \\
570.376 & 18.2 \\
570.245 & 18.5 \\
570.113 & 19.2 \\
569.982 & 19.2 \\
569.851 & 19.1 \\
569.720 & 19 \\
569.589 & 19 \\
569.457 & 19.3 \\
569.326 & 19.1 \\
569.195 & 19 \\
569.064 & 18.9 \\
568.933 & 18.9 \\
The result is 18.5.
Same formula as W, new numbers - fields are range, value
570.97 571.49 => 17.5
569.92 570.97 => 18.2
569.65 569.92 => 19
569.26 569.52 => 19.1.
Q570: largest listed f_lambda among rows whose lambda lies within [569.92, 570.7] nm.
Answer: 19.2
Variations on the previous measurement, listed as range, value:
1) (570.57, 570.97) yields 18.7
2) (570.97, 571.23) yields 18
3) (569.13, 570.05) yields 19.3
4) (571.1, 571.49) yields 18.5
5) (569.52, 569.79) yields 19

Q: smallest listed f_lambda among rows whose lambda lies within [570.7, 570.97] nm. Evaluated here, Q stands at 18.5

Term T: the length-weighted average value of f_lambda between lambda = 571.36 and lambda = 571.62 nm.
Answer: 19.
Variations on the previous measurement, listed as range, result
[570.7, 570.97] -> 18.6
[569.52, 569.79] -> 19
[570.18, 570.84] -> 18.5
